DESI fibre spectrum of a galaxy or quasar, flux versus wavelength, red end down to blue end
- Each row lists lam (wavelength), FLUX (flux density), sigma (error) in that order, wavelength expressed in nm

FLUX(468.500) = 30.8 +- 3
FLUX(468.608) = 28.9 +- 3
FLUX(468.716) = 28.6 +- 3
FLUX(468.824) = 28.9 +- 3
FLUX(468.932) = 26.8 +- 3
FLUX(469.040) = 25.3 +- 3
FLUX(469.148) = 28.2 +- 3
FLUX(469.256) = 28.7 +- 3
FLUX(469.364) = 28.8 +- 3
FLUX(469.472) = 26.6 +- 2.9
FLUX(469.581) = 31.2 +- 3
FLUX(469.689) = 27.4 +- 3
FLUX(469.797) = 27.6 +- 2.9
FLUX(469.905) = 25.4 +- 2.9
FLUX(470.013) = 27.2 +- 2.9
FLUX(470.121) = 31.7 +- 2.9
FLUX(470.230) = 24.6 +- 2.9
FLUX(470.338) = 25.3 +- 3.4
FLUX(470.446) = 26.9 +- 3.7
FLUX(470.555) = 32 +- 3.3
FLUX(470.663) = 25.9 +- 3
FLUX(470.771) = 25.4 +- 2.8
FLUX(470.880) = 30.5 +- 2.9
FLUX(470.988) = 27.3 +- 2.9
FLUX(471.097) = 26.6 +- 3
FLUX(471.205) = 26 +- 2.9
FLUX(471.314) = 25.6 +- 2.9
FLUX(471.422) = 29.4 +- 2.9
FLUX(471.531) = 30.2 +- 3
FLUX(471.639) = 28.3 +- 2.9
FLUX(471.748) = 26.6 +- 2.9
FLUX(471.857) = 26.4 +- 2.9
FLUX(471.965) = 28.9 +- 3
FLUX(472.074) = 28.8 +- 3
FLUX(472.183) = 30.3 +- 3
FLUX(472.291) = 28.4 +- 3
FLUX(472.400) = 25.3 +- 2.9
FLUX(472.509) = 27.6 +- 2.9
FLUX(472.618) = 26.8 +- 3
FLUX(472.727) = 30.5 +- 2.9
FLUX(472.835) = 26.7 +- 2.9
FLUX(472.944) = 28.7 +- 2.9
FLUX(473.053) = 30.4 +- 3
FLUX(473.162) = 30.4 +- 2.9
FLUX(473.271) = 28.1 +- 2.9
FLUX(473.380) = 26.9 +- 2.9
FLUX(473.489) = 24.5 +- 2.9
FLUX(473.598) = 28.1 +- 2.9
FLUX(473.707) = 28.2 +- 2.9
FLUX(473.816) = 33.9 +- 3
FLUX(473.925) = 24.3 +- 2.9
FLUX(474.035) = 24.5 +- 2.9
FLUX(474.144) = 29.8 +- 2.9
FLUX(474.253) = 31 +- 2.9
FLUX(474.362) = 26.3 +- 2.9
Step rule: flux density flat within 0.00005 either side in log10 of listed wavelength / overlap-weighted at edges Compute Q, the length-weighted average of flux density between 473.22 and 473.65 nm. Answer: 26.9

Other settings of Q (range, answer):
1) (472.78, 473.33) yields 28.9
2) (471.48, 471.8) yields 28.4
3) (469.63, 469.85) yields 27.6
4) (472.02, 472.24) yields 29.6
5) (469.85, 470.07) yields 26.5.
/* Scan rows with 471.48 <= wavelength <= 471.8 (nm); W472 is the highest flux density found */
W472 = 30.2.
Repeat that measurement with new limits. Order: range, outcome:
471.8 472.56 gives 30.3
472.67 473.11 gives 30.5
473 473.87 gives 33.9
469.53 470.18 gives 31.7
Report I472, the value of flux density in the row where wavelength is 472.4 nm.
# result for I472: 25.3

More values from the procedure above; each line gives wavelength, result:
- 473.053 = 30.4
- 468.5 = 30.8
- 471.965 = 28.9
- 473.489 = 24.5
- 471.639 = 28.3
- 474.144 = 29.8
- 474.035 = 24.5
